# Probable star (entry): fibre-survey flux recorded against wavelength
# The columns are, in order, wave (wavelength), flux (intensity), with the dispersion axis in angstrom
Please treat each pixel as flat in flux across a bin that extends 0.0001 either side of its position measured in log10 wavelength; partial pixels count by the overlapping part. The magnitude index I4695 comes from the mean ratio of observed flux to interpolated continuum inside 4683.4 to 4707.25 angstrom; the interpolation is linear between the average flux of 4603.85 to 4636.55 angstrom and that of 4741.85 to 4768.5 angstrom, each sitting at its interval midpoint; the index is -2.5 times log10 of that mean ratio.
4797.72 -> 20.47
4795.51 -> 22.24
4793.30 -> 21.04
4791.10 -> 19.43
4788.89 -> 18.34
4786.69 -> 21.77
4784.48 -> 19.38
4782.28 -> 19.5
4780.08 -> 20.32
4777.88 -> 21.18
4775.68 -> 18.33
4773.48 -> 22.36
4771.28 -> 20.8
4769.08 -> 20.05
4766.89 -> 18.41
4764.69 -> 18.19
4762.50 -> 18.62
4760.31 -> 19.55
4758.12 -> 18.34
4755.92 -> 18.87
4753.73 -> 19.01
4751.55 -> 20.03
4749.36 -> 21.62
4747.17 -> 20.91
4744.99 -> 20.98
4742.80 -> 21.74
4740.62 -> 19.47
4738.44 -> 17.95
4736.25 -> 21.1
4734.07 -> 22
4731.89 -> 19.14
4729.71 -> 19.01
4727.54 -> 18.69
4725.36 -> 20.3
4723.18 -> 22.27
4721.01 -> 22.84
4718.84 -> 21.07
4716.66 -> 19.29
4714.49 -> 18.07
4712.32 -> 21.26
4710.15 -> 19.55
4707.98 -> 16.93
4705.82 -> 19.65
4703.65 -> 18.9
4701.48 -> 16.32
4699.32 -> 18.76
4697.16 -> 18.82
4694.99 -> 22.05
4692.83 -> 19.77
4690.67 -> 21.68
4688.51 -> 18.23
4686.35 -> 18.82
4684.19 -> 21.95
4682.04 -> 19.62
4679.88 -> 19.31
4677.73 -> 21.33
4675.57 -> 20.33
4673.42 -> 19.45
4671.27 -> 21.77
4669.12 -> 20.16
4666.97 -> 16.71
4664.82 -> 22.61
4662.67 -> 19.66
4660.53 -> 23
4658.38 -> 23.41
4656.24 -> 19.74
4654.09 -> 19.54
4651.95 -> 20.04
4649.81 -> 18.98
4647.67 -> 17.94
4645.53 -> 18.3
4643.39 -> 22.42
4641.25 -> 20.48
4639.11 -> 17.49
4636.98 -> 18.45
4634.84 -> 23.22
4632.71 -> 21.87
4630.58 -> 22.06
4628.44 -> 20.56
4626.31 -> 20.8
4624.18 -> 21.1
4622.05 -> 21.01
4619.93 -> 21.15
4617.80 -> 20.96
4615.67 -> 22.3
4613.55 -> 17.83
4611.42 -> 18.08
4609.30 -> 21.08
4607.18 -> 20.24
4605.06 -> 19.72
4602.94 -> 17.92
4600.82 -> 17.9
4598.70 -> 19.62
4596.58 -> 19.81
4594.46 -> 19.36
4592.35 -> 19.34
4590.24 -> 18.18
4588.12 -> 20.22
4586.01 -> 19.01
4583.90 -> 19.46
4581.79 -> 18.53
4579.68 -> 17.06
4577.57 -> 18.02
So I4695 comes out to 0.04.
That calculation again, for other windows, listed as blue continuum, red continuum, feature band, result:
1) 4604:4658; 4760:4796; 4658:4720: 0.01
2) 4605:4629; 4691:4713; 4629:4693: -0.03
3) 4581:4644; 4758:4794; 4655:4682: -0.04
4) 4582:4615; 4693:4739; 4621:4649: -0.06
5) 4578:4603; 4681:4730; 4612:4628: -0.08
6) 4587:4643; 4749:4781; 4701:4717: 0.06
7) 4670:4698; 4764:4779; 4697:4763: 0.02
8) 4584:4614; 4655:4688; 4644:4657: 0.05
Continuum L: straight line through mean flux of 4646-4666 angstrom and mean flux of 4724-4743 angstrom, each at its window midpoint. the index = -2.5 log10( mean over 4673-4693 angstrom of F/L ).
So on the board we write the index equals 0.01 mag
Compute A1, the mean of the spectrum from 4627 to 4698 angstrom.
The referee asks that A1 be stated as 20.3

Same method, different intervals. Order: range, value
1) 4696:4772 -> 19.7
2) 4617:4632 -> 21.1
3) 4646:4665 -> 20.4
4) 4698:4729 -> 19.6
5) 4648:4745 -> 20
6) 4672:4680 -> 20.3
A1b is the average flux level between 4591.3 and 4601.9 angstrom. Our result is 19.2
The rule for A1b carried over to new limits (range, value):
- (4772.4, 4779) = 20.6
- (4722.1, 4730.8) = 20.1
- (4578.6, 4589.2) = 18.8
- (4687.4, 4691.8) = 19.9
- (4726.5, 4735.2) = 19.7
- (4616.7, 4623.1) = 21.1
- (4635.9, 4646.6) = 19.4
